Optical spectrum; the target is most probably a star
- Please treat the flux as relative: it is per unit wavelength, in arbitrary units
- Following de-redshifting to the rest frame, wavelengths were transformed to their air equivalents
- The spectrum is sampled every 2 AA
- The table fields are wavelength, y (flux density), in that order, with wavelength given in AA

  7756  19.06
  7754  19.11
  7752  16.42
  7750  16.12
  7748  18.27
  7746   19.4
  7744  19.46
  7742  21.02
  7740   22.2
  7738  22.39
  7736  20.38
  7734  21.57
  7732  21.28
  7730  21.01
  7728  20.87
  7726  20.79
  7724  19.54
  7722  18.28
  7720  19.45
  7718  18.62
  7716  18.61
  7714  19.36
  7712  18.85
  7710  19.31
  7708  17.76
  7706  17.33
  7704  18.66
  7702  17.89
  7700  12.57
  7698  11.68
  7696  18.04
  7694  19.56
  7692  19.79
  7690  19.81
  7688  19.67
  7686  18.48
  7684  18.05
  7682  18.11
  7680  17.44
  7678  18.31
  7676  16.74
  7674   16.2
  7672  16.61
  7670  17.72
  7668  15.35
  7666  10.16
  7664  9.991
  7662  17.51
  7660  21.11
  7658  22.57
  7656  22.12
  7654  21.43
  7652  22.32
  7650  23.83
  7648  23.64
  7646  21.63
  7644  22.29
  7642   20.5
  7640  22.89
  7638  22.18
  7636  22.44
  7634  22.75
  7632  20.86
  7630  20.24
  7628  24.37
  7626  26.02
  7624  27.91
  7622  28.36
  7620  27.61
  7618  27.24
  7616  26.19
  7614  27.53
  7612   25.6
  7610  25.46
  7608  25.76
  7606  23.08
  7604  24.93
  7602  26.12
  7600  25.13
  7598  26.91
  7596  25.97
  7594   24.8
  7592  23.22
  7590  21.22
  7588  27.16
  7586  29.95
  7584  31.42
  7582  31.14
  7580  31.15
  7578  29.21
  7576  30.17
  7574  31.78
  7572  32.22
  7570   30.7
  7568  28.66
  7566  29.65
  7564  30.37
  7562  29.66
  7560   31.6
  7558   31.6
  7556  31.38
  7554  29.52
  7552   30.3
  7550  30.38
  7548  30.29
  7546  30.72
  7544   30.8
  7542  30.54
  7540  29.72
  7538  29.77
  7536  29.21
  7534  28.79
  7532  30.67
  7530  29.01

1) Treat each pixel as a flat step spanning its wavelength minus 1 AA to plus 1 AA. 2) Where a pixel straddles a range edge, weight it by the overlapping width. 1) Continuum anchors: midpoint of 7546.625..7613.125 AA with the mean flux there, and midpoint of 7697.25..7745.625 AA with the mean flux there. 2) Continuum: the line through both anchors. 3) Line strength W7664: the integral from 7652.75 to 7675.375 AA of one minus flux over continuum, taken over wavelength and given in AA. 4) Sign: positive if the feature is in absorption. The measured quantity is 5.5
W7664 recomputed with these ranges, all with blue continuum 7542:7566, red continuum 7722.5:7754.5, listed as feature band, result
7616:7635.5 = 1.1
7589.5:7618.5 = 2.5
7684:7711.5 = 5.6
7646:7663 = 2.1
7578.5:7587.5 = -0.5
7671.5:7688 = 4.0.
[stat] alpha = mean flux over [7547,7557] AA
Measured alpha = 30.4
